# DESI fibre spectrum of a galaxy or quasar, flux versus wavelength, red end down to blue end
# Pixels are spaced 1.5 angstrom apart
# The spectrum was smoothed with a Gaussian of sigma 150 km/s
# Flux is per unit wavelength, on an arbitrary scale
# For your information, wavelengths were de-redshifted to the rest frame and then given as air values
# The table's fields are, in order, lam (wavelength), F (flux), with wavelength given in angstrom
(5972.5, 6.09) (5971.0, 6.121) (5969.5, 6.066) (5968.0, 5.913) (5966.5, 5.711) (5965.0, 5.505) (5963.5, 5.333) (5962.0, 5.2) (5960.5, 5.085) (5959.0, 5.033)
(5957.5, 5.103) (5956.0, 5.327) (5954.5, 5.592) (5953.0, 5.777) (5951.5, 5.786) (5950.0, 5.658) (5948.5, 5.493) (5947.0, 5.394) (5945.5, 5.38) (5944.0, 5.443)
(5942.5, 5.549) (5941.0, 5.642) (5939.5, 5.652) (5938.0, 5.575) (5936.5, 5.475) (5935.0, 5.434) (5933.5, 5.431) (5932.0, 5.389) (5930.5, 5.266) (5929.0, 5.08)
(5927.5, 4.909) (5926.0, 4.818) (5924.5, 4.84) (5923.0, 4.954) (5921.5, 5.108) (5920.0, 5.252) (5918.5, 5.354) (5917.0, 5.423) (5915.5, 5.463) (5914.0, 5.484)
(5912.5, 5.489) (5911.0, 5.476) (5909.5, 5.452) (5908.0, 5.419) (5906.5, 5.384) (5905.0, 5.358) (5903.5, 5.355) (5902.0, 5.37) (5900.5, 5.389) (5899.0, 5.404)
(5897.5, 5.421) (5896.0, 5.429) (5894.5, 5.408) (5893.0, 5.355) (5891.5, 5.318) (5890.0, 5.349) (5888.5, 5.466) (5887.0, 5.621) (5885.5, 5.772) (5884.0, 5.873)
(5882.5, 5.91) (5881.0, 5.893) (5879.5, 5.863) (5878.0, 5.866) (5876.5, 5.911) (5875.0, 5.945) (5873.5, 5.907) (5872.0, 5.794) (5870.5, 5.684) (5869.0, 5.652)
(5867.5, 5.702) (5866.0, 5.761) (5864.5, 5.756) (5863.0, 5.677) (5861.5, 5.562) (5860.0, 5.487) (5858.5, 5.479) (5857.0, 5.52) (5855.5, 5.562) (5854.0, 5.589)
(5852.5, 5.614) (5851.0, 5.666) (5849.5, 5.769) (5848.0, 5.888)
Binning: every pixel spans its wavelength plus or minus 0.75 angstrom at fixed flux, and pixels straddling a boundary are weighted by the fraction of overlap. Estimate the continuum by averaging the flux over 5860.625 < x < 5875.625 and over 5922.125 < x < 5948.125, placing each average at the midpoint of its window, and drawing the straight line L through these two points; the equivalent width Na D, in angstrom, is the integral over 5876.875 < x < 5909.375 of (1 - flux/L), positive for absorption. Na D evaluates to 0.25 angstrom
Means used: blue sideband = 5.74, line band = 5.54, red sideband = 5.31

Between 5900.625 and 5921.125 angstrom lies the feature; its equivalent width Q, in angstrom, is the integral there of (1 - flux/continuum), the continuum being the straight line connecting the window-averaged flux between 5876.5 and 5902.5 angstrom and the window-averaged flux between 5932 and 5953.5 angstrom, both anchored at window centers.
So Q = 0.6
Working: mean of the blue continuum 5.58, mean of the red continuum 5.54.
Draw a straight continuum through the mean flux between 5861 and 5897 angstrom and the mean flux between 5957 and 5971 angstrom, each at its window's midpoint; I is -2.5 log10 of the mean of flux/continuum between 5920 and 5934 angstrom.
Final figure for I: 0.10 mag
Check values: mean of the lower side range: 5.69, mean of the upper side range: 5.48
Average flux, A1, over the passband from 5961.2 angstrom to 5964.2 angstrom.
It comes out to 5.26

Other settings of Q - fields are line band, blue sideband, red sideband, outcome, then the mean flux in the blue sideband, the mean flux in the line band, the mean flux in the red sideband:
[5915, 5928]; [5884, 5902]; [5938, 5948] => 0.9 angstrom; 5.46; 5.12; 5.51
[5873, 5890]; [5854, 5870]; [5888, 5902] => -1.0 angstrom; 5.62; 5.8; 5.39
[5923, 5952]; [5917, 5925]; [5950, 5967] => -0.6 angstrom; 5.14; 5.37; 5.41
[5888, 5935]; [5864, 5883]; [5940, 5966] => 2.7 angstrom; 5.82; 5.31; 5.43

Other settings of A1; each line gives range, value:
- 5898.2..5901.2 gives 5.4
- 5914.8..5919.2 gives 5.41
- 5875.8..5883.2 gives 5.89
